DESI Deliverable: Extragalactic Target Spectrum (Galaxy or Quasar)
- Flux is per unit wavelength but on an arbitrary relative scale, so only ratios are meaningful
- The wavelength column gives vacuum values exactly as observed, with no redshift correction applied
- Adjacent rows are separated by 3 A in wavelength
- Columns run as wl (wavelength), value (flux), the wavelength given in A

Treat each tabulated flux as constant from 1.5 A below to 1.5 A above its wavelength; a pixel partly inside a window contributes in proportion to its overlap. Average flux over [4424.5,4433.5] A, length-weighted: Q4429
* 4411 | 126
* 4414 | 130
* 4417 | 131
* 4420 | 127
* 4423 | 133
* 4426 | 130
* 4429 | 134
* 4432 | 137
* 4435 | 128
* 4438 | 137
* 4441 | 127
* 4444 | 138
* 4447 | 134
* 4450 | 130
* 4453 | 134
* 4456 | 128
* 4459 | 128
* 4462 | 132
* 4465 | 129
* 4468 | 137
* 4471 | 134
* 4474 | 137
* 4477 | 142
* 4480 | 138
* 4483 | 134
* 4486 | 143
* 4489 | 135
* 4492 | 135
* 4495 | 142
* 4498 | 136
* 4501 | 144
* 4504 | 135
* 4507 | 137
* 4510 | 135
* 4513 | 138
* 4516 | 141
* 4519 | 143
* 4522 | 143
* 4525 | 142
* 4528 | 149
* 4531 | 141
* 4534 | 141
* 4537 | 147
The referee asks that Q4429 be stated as 134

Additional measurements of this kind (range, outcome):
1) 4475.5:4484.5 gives 138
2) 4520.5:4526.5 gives 142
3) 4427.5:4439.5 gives 134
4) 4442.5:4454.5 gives 134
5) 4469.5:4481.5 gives 138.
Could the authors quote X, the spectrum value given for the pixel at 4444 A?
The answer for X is 138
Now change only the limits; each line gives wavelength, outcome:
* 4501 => 144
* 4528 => 149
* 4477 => 142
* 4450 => 130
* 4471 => 134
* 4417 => 131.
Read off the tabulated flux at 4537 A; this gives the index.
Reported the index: 147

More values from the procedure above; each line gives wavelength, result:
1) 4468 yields 137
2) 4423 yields 133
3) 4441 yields 127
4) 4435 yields 128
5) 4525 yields 142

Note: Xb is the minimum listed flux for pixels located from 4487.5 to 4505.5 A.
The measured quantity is 135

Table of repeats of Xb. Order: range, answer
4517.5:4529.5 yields 142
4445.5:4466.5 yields 128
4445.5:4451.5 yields 130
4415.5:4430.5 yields 127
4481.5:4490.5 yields 134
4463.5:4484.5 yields 129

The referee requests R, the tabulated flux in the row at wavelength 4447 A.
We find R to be 134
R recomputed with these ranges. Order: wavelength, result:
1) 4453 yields 134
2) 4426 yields 130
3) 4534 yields 141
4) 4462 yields 132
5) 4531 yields 141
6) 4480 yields 138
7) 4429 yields 134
